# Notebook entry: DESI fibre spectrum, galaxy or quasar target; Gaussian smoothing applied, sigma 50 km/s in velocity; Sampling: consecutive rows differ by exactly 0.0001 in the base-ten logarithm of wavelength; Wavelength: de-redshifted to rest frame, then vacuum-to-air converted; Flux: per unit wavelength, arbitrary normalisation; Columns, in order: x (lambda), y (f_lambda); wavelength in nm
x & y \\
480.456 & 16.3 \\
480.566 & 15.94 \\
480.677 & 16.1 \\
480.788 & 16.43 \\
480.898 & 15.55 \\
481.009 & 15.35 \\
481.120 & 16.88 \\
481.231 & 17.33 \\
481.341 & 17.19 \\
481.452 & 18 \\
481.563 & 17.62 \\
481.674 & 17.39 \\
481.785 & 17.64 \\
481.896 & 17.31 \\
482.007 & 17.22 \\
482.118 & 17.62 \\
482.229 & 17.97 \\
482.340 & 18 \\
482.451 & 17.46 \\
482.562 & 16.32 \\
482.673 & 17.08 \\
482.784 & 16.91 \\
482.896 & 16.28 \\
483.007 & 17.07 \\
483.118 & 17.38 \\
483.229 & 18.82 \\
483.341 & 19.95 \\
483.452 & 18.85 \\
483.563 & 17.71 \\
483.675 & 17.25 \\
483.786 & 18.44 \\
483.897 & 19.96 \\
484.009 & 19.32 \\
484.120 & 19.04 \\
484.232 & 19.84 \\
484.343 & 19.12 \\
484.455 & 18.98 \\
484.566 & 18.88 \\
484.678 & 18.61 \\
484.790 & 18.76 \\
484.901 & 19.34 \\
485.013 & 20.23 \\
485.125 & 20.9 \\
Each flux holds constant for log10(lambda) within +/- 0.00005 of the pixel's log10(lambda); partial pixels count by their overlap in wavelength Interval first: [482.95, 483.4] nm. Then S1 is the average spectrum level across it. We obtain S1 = 18.3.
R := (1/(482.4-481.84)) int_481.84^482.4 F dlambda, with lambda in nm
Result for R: 17.6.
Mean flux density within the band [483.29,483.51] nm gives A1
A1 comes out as 19.4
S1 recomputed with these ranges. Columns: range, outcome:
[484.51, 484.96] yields 18.9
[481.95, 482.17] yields 17.4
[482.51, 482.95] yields 16.6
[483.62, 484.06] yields 18.7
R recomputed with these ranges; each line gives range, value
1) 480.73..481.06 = 15.8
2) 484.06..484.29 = 19.5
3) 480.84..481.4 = 16.5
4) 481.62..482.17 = 17.4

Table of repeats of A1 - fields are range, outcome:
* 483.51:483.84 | 17.8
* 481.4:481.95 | 17.6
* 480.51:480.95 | 16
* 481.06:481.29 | 17.1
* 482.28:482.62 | 17.3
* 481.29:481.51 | 17.6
